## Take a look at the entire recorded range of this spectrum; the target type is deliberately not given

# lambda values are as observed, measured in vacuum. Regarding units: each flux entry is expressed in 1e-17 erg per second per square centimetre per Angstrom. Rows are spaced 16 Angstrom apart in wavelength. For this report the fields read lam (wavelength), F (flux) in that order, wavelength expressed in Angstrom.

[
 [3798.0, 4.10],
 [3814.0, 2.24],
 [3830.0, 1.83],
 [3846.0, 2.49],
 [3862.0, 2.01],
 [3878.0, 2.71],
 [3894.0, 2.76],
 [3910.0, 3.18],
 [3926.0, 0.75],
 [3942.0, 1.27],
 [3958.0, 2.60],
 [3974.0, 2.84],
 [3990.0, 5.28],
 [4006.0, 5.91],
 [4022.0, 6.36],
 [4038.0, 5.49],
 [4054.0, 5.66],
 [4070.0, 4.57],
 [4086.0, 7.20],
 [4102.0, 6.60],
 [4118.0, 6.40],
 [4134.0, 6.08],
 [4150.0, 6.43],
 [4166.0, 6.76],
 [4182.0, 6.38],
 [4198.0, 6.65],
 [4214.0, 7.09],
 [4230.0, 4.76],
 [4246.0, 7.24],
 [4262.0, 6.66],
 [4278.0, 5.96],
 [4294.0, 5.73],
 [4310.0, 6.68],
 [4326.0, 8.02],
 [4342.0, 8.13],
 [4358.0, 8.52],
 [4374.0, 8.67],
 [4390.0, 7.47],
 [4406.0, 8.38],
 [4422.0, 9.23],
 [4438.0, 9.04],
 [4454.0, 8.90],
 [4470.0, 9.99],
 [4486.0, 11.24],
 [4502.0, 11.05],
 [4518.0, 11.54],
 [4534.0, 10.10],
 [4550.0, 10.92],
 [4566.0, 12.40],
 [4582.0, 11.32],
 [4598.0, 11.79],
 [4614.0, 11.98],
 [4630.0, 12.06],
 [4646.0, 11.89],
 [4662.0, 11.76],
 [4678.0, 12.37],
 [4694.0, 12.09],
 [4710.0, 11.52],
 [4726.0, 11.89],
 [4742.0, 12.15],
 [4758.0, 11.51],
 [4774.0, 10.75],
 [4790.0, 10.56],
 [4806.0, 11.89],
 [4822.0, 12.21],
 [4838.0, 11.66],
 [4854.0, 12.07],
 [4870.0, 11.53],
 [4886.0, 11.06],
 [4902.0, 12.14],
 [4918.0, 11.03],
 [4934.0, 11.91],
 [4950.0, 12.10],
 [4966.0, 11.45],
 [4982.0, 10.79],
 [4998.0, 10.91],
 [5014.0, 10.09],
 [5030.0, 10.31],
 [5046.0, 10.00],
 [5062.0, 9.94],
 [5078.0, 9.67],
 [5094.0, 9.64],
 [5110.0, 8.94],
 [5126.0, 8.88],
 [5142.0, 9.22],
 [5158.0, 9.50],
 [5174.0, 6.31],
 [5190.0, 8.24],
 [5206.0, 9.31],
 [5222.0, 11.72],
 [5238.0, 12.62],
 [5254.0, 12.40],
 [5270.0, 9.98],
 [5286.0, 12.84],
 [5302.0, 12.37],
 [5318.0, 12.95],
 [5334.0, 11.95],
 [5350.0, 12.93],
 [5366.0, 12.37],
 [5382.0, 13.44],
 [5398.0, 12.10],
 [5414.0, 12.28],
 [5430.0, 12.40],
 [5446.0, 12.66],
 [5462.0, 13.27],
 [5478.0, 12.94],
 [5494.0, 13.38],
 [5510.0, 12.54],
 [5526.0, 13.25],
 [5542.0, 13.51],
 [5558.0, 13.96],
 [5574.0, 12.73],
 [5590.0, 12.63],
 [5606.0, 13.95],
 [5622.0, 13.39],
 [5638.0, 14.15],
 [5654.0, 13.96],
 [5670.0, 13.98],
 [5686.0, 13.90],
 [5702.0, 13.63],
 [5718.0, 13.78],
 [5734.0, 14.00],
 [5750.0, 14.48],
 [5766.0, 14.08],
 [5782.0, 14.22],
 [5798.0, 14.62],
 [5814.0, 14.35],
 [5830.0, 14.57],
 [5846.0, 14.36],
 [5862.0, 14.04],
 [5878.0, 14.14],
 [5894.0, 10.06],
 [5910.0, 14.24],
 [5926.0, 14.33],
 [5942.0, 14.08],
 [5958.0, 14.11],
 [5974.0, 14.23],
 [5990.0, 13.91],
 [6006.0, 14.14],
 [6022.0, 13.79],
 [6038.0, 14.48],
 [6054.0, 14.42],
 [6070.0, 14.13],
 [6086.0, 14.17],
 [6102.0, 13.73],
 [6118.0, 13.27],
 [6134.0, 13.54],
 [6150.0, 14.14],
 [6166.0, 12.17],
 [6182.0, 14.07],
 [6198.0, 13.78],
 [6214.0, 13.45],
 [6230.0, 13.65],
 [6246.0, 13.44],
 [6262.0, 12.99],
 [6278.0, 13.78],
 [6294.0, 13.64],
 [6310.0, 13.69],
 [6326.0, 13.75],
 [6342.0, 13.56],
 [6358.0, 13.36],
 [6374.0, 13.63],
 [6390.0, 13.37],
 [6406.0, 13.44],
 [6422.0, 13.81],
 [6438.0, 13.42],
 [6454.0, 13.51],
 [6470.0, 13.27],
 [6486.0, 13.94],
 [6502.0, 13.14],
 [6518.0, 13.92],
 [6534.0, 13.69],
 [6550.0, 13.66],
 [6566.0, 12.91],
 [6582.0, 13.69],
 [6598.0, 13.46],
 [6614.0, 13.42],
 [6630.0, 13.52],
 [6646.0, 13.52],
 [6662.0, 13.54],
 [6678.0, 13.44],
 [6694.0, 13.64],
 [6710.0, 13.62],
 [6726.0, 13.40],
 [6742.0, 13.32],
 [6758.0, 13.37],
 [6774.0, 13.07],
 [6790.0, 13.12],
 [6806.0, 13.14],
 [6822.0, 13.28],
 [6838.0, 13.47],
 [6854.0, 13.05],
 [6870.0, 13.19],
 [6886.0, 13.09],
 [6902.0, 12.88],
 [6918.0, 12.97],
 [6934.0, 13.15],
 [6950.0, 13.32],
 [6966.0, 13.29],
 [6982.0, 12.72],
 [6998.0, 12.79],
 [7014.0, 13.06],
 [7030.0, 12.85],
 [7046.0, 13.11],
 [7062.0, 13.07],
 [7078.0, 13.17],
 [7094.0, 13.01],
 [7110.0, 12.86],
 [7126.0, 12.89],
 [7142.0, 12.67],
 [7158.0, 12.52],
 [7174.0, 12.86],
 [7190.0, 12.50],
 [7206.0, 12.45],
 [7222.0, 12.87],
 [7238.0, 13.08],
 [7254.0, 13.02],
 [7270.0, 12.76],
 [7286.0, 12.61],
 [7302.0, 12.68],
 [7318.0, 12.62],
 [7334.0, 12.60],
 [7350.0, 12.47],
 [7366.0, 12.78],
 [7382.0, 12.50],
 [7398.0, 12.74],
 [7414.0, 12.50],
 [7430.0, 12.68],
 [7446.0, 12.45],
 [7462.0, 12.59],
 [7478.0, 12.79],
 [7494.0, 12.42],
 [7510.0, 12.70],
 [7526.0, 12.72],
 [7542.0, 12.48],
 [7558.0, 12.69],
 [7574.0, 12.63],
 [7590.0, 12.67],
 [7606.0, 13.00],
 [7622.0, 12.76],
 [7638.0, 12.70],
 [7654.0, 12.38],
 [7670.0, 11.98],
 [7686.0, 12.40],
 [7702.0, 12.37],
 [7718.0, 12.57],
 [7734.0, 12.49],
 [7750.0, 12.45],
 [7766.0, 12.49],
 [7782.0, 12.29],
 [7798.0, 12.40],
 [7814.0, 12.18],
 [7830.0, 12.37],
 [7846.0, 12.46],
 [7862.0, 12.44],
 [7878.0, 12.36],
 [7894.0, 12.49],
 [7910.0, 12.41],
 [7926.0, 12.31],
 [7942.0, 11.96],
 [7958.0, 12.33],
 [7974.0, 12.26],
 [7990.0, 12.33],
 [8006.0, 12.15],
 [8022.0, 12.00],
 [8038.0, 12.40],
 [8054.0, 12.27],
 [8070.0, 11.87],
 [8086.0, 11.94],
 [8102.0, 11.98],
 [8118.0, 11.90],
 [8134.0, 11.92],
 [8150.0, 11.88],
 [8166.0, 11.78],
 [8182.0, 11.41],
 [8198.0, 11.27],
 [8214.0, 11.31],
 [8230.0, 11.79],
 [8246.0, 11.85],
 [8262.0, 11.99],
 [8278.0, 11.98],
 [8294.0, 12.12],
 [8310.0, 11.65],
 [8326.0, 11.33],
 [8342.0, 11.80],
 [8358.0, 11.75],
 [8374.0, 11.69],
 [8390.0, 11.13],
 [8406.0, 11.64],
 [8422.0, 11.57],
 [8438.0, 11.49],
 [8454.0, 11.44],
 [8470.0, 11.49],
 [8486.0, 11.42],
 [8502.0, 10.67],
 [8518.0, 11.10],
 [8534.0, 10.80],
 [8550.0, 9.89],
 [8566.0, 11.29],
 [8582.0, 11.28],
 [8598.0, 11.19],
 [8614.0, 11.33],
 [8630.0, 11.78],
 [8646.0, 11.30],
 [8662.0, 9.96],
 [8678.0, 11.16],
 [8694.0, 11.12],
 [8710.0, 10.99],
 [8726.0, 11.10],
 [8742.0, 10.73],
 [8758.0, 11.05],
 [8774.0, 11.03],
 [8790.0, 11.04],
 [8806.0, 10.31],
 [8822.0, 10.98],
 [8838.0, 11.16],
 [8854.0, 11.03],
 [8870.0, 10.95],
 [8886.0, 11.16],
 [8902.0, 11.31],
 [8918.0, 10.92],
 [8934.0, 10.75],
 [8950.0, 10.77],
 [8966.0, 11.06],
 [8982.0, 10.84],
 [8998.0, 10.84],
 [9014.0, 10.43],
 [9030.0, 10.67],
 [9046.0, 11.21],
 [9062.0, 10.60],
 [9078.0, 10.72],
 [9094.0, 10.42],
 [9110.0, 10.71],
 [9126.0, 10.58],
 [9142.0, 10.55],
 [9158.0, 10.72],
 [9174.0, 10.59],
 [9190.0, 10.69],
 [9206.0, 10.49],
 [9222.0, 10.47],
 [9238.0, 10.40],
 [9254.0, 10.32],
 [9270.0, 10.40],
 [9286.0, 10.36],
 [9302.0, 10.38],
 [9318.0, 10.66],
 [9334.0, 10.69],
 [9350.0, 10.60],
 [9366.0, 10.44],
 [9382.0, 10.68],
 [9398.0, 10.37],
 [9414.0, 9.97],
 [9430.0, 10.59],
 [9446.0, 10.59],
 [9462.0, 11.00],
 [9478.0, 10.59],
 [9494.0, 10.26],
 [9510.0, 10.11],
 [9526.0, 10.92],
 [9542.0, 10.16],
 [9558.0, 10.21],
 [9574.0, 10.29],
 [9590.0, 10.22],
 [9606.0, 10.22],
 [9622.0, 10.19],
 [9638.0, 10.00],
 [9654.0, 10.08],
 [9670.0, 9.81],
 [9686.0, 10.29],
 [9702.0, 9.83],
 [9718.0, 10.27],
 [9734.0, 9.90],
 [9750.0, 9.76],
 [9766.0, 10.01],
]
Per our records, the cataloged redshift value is 0.000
